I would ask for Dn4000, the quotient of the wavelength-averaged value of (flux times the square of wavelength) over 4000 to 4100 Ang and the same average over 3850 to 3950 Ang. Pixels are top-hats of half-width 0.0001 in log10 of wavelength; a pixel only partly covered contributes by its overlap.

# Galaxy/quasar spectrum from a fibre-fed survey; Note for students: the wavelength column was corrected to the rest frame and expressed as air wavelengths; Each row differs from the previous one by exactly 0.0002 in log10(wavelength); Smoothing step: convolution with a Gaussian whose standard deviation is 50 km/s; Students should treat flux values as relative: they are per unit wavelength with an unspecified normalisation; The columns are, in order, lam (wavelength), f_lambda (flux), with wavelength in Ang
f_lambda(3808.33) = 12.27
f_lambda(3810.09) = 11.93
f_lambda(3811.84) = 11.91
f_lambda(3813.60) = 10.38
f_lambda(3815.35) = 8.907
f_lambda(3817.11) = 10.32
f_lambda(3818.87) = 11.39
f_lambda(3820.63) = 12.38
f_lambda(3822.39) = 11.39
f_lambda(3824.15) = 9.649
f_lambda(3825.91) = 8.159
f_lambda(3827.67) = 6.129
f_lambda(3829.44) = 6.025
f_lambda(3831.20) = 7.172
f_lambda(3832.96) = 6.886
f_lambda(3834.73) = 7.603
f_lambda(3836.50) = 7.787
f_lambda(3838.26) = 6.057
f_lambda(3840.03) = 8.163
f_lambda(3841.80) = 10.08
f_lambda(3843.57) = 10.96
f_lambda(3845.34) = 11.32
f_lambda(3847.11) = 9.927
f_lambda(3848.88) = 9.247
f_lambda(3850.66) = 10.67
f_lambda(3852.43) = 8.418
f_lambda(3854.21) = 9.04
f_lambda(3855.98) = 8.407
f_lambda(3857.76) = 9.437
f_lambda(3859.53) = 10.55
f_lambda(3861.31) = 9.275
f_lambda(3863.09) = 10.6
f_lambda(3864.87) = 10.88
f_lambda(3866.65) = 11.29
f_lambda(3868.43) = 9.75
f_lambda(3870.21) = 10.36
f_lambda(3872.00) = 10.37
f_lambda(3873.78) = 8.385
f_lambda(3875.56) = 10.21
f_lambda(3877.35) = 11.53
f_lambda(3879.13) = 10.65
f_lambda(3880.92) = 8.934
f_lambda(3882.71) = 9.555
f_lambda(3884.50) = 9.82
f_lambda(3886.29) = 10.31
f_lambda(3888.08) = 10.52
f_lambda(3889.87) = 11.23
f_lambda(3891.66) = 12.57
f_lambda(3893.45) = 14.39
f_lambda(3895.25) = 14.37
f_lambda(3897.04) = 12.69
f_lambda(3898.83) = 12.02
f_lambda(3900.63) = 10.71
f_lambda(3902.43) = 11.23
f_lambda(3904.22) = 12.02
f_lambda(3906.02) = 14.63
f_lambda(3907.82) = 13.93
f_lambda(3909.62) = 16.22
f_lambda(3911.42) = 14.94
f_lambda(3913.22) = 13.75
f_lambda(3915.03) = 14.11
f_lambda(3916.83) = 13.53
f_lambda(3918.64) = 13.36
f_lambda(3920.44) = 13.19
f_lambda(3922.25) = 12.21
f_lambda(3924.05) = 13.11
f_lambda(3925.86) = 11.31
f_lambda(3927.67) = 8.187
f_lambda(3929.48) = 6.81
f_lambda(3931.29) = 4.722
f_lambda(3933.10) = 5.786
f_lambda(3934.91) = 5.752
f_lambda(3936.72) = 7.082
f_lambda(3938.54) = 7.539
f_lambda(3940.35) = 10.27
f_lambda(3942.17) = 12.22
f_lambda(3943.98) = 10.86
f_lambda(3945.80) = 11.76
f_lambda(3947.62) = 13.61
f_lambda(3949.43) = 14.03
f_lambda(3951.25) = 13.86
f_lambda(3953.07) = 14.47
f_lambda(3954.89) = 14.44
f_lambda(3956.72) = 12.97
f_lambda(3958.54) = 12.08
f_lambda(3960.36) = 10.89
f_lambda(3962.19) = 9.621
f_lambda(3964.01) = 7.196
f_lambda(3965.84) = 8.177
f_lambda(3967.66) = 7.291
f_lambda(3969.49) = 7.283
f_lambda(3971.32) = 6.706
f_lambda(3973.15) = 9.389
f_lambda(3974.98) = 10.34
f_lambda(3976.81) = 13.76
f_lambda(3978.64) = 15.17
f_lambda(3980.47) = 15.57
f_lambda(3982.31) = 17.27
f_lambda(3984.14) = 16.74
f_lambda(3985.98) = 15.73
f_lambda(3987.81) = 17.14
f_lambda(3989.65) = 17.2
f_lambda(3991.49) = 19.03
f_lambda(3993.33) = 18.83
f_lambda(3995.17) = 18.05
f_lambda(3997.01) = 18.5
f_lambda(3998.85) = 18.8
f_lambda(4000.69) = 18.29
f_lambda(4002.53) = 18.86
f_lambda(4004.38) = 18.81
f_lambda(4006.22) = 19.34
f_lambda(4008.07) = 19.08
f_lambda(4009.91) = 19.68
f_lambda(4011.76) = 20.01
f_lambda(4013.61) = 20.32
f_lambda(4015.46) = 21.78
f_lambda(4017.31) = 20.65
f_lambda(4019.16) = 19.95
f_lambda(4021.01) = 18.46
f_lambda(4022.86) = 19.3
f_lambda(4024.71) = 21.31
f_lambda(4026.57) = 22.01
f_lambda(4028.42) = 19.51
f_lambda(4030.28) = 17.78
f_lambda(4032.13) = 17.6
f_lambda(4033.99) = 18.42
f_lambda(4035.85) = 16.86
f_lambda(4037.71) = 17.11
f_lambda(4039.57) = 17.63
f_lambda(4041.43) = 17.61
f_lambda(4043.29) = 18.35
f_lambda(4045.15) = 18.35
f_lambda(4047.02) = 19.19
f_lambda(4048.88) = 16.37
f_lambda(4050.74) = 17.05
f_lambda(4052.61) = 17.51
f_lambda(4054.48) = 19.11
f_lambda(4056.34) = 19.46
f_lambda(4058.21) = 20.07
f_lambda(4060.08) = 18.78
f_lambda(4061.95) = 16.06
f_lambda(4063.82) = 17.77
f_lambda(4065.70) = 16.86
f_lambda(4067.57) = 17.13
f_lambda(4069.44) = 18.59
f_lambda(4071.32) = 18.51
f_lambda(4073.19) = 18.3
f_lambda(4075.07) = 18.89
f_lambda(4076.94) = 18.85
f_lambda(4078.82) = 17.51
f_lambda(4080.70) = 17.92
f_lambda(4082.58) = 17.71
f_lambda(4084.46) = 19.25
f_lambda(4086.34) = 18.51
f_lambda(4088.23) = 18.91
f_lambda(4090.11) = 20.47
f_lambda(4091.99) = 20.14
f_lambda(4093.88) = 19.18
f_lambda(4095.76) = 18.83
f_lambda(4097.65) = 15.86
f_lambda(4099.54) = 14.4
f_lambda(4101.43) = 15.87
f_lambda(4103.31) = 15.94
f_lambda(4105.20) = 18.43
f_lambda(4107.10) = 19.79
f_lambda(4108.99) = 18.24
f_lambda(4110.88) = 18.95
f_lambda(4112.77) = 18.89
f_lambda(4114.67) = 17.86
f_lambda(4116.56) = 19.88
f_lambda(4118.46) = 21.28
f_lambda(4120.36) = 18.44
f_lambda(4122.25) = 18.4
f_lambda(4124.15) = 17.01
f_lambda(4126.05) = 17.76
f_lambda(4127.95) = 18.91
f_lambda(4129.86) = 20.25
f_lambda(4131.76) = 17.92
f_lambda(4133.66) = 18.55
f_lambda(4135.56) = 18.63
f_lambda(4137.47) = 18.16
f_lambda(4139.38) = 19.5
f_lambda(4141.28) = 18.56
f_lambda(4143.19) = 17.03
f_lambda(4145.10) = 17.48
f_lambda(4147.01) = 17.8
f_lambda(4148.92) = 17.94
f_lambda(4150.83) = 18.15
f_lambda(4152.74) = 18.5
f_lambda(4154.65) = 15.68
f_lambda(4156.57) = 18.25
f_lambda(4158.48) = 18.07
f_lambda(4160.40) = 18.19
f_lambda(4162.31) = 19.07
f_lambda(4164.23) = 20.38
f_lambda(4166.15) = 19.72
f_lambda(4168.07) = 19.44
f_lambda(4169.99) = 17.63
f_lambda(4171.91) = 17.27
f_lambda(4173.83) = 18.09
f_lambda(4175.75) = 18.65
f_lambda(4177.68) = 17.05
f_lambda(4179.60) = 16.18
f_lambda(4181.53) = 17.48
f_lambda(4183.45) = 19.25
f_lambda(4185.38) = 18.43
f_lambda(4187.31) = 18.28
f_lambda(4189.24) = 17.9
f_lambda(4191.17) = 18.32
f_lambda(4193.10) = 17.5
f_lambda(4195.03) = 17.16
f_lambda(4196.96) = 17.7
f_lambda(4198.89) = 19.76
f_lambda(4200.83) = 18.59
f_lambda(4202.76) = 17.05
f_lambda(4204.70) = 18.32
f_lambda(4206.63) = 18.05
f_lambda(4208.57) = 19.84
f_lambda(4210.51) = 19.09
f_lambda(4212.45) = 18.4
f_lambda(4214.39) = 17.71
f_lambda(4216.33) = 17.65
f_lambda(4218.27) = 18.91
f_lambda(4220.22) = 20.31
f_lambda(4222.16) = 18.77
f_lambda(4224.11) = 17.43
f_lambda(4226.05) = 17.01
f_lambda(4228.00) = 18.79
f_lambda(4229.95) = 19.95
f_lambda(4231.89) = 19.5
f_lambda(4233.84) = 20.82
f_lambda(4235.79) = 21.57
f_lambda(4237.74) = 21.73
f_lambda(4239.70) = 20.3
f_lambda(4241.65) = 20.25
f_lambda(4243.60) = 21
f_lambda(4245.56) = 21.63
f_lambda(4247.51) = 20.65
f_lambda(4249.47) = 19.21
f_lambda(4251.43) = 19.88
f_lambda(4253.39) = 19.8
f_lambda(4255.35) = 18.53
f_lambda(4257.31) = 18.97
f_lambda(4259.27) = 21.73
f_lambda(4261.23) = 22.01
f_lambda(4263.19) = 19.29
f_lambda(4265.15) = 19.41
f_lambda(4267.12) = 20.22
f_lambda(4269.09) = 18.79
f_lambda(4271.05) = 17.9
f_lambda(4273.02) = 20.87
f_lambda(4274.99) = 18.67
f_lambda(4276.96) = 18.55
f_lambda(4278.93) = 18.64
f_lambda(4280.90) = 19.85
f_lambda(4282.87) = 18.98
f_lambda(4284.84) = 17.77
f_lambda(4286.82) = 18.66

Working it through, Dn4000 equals 1.83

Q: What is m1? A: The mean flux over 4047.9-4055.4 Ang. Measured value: 17.5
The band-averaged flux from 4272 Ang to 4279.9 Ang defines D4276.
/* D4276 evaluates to 19.2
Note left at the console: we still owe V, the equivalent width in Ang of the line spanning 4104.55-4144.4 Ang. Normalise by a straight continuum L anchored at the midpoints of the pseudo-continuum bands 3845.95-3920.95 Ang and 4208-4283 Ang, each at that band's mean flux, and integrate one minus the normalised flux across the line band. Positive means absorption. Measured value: -4.4 Ang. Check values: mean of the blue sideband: 11.4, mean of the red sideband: 19.6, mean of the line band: 18.7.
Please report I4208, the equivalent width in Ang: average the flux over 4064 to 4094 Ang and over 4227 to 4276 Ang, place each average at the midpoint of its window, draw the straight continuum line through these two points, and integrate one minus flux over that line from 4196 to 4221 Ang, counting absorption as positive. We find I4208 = 1.4 Ang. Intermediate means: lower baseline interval 18.5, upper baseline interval 20.1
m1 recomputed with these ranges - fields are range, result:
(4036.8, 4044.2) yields 17.7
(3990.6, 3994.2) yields 18.9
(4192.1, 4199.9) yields 18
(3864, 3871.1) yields 10.6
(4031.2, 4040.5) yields 17.5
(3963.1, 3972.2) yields 7.33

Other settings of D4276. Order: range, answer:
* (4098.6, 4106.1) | 16.2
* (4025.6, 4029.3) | 20.8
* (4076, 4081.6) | 18.1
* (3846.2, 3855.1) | 9.46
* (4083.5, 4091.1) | 19.3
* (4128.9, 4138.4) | 18.7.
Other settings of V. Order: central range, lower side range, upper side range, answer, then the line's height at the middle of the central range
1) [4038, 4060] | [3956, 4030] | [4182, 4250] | -1.8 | 16.8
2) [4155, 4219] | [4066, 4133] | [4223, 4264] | 3.6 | 19.4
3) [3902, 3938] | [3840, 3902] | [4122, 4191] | 1.6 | 11.8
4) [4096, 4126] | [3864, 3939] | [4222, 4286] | -3.3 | 16.2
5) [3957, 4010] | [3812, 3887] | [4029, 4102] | 1.3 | 14.8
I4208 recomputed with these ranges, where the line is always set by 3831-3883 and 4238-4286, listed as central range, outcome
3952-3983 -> 2.5 Ang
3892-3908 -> -3.4 Ang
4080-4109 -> -4.9 Ang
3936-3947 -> 1.4 Ang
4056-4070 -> -3.2 Ang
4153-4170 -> -1.3 Ang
